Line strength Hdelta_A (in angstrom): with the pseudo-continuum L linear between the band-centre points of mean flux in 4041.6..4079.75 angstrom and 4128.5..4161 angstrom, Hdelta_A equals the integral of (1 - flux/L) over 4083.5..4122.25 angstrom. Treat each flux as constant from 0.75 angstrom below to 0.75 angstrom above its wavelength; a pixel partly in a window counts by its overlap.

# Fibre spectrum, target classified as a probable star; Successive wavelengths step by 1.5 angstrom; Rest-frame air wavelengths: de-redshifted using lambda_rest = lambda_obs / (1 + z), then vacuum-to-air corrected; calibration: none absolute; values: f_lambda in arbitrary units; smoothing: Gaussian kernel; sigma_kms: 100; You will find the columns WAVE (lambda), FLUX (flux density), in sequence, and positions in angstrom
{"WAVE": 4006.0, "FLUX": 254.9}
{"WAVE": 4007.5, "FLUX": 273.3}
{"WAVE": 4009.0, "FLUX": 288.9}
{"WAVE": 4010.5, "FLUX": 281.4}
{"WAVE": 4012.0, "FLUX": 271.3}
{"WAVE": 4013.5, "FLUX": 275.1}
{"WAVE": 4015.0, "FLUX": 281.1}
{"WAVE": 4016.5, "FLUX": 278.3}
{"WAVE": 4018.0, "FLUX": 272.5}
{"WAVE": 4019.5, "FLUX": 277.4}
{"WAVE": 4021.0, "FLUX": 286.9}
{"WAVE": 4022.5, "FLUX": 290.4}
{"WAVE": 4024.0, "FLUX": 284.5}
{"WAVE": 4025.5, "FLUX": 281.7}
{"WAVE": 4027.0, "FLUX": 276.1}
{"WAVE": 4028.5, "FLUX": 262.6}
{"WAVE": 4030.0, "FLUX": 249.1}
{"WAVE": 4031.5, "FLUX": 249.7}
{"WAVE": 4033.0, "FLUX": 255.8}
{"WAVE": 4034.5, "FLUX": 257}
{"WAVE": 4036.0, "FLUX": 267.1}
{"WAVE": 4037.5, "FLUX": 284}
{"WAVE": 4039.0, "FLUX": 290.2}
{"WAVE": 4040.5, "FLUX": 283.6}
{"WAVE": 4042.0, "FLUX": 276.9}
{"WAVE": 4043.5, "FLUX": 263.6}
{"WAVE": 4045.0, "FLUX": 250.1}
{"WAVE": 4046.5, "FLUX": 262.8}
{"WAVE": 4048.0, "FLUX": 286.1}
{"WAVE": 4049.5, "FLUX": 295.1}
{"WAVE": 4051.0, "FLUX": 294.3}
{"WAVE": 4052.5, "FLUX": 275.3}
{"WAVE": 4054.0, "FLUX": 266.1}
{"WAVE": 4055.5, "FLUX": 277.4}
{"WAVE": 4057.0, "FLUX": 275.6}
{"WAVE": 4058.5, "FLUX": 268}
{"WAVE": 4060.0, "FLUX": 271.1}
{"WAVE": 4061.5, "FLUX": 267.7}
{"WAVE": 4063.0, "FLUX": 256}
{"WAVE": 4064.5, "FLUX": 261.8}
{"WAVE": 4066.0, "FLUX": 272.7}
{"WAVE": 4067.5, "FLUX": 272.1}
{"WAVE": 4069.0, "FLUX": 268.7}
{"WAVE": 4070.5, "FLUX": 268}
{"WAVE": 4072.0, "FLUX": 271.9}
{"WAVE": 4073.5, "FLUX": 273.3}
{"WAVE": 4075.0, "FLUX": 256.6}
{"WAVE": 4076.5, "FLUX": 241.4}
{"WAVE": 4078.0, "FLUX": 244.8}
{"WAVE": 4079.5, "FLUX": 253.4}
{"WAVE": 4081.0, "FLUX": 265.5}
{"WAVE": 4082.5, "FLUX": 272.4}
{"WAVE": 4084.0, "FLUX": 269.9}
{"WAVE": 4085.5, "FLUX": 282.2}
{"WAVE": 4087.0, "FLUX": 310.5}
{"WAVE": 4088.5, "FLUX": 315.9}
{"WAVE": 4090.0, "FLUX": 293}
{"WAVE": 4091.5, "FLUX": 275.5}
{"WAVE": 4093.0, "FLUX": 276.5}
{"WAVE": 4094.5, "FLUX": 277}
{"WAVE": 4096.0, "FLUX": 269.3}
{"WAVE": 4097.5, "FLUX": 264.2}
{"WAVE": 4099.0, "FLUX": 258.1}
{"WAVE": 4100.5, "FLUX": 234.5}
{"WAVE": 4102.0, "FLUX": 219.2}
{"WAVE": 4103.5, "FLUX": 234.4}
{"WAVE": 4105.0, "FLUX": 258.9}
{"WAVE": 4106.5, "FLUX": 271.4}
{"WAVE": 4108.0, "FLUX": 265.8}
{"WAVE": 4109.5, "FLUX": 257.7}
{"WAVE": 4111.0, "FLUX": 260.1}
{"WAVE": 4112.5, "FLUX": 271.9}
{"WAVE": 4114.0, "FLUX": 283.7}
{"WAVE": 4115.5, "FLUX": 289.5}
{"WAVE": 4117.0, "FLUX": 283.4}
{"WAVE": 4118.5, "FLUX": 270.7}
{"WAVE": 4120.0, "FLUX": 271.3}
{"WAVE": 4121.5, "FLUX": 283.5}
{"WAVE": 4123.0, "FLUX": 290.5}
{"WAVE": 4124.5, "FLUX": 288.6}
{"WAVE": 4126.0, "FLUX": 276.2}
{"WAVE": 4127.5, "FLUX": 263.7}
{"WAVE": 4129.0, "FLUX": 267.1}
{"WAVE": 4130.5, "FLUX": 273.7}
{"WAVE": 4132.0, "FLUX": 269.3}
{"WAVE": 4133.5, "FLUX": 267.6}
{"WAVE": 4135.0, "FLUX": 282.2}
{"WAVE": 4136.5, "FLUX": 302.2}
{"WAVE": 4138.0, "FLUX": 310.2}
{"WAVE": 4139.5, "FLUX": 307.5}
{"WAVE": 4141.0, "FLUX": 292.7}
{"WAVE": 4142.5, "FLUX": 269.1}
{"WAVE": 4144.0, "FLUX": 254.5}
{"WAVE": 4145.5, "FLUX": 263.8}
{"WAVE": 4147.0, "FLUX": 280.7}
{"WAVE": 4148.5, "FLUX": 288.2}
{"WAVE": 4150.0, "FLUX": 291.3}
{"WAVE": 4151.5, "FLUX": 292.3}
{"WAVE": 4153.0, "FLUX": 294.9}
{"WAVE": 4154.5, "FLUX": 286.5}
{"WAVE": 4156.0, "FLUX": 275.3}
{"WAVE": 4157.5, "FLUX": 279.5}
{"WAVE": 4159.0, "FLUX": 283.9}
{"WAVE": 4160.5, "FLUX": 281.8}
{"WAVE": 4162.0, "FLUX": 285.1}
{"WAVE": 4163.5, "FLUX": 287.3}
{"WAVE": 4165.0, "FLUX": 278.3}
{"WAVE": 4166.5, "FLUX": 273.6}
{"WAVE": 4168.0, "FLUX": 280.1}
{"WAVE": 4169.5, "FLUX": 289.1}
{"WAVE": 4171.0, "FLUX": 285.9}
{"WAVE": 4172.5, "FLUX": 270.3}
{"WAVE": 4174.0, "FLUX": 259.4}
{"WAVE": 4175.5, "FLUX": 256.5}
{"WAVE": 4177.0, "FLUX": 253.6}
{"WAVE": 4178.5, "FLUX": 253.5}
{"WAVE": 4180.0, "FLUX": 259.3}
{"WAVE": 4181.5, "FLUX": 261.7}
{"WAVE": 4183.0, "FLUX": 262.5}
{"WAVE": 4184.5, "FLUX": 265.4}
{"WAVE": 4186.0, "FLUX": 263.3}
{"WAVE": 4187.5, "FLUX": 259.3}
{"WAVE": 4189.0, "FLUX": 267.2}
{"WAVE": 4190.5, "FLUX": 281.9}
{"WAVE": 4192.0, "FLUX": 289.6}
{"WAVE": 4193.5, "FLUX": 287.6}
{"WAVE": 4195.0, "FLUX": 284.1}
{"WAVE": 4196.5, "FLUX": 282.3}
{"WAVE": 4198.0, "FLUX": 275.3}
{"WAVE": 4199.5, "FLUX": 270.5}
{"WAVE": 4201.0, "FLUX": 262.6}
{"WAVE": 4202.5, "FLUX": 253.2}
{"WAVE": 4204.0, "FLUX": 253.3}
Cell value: 0.6 angstrom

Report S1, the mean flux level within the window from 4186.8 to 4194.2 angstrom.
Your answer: 277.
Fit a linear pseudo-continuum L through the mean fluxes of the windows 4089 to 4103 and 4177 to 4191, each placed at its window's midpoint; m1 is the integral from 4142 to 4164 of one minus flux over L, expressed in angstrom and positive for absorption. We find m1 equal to -1.5 angstrom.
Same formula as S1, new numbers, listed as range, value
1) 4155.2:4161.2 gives 280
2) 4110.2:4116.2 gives 276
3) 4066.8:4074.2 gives 271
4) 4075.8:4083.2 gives 255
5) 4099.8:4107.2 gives 244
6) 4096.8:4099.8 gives 261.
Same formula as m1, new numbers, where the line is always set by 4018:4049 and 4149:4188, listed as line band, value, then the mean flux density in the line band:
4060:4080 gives 0.7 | 263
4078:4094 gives -0.4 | 280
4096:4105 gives 0.9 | 246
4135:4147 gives -0.5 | 285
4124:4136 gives 0.0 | 274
